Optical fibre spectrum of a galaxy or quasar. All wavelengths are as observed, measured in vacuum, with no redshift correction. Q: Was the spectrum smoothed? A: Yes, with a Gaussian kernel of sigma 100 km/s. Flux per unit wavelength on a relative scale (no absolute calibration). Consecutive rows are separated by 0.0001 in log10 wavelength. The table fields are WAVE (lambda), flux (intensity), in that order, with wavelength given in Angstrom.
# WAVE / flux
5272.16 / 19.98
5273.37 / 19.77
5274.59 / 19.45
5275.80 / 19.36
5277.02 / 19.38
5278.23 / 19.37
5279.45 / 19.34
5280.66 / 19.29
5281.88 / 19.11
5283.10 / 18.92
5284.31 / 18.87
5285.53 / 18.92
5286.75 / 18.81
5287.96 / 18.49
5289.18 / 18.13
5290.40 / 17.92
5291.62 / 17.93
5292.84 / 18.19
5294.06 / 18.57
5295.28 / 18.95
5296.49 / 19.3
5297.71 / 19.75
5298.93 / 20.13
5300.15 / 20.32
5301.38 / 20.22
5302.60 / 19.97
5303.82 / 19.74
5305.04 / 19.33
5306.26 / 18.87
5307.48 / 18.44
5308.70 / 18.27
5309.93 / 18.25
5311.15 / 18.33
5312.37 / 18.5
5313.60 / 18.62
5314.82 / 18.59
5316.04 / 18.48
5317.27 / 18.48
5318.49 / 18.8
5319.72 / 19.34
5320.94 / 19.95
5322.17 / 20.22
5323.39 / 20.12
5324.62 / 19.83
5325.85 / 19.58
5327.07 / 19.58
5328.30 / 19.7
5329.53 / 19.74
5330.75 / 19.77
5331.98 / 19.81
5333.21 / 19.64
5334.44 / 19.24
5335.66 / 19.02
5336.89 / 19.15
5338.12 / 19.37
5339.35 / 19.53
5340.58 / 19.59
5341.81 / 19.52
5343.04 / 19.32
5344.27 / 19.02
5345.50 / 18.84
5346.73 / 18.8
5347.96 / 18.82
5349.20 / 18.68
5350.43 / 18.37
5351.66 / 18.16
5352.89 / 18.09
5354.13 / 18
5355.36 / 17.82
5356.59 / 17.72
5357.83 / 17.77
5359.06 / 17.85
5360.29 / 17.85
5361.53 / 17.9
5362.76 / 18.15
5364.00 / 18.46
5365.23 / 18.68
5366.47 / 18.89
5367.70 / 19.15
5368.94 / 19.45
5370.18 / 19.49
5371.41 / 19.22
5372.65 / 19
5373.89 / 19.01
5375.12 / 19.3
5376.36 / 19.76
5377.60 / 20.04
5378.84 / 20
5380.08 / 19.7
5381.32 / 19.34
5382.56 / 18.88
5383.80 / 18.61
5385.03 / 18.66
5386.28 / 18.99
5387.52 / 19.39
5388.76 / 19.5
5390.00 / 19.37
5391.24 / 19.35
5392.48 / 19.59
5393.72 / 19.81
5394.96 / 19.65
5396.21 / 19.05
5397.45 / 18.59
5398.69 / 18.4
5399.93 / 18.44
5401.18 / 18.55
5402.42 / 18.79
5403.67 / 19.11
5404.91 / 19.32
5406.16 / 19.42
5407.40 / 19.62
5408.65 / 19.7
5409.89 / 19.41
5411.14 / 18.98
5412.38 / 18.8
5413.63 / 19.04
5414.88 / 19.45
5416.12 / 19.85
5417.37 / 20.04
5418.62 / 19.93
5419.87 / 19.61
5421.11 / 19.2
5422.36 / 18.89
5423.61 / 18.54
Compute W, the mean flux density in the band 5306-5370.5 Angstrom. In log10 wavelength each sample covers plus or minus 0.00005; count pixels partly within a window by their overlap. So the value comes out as 18.9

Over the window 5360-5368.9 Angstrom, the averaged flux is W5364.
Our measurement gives 18.5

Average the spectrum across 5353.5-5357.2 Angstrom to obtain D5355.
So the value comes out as 17.8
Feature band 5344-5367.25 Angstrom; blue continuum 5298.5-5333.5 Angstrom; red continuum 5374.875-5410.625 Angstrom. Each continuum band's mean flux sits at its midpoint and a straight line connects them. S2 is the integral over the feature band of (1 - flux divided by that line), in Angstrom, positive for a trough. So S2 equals 1.2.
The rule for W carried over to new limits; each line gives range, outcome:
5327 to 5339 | 19.5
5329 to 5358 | 18.9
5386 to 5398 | 19.3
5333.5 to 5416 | 19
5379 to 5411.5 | 19.2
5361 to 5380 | 19.1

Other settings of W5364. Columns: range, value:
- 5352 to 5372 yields 18.4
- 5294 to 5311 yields 19.3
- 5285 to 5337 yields 19.1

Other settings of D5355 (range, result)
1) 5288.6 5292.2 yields 18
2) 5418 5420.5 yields 19.8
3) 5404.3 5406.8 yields 19.4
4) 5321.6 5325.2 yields 20.1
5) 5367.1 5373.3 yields 19.2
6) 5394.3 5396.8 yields 19.3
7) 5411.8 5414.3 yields 18.9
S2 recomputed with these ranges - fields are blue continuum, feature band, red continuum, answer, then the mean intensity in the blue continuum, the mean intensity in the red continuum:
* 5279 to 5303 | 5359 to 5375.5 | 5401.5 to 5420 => 0.42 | 19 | 19.4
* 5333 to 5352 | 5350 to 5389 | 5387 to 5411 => 0.72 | 19.1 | 19.2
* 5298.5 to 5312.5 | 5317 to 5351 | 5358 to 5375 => -0.70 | 19.2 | 18.7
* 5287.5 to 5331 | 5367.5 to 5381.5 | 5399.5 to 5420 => -0.17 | 19.1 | 19.3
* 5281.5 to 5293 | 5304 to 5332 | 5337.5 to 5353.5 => -0.62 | 18.5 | 18.9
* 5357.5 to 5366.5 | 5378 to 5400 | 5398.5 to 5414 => -0.59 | 18.2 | 19.1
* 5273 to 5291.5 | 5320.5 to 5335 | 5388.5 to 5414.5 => -0.55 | 19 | 19.2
